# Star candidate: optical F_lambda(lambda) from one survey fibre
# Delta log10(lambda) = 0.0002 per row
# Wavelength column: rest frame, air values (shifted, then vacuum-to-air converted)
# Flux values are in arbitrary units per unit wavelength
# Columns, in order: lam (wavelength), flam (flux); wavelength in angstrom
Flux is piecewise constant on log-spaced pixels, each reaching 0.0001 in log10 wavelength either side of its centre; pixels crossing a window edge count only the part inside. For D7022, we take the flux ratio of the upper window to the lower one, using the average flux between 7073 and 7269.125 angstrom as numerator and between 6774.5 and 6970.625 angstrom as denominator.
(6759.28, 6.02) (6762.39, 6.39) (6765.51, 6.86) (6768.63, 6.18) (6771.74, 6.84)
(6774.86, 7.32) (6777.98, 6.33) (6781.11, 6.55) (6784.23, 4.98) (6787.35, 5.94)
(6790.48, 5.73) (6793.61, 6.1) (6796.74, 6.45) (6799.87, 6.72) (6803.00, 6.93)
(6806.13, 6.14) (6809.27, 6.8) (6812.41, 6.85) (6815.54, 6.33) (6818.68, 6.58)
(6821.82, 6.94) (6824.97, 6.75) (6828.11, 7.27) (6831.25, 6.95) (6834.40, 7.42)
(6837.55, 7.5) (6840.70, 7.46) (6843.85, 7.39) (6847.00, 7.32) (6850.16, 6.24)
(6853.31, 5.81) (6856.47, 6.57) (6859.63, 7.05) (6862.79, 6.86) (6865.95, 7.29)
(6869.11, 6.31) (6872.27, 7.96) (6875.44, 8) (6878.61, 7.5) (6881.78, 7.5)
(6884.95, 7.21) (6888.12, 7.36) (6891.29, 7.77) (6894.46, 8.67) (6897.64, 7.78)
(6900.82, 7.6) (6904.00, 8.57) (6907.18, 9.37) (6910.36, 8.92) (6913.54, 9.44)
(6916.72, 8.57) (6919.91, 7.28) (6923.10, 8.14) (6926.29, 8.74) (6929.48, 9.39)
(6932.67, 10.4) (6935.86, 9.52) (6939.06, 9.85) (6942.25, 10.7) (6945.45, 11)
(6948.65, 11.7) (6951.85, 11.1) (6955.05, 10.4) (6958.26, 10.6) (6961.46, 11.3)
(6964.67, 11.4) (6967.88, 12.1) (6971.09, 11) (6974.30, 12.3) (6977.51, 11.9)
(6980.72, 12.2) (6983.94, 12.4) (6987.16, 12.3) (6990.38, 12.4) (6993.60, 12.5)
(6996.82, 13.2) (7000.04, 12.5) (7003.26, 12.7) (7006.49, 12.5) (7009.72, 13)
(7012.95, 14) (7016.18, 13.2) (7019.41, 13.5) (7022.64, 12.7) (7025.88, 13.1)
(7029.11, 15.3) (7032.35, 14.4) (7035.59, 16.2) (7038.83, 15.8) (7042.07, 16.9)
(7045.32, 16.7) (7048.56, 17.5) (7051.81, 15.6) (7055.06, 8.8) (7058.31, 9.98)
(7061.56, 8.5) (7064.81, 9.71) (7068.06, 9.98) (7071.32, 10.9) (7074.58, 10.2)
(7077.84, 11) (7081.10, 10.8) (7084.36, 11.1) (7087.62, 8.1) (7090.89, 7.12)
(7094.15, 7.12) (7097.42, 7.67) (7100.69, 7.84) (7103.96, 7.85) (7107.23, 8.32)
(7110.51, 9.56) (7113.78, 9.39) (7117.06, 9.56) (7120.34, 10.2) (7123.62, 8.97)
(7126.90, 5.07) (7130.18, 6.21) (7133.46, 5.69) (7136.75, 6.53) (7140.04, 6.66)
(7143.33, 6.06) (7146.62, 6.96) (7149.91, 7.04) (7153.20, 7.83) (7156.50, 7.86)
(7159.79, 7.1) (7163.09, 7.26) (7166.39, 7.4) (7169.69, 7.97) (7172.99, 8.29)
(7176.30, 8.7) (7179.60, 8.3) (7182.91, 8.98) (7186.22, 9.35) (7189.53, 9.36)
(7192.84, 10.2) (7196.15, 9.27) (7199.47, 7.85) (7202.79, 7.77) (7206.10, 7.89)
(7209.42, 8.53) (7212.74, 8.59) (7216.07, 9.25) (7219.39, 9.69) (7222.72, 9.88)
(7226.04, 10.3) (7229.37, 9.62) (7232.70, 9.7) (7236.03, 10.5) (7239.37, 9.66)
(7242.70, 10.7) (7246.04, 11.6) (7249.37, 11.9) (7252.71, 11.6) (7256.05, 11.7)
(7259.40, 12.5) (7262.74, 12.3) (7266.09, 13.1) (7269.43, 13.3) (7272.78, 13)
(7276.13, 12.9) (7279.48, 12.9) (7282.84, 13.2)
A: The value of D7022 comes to 1.12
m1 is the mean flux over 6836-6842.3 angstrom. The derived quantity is 7.48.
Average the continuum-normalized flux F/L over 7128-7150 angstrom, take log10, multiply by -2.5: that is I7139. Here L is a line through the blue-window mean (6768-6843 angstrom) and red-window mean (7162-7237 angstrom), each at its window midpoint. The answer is 0.32 mag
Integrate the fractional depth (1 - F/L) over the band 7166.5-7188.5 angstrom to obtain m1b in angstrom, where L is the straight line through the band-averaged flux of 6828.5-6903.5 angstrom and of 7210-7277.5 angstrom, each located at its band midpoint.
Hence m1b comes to 3.9 angstrom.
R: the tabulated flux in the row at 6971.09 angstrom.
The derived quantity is 11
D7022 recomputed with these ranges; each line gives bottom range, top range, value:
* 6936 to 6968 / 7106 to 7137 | 0.73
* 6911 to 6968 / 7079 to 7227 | 0.82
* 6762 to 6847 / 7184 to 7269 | 1.52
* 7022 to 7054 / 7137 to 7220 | 0.53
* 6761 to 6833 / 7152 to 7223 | 1.30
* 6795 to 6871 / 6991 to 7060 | 2.02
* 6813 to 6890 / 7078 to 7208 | 1.15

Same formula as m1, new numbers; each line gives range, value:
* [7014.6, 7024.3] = 13.1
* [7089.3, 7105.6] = 7.52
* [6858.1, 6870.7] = 6.88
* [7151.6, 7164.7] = 7.51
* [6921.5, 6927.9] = 8.44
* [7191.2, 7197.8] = 9.74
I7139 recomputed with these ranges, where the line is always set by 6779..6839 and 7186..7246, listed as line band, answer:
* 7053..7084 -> -0.20 mag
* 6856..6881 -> -0.04 mag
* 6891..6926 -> -0.16 mag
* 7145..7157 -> 0.21 mag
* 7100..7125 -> -0.04 mag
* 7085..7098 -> 0.10 mag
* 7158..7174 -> 0.19 mag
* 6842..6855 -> 0.02 mag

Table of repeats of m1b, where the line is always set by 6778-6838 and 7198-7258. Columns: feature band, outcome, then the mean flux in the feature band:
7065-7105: -2.16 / 9.18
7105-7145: 5.91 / 7.68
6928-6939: -3.28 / 9.79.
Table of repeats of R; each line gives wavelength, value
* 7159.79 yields 7.1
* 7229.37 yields 9.62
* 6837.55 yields 7.5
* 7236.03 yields 10.5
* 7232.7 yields 9.7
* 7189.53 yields 9.36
